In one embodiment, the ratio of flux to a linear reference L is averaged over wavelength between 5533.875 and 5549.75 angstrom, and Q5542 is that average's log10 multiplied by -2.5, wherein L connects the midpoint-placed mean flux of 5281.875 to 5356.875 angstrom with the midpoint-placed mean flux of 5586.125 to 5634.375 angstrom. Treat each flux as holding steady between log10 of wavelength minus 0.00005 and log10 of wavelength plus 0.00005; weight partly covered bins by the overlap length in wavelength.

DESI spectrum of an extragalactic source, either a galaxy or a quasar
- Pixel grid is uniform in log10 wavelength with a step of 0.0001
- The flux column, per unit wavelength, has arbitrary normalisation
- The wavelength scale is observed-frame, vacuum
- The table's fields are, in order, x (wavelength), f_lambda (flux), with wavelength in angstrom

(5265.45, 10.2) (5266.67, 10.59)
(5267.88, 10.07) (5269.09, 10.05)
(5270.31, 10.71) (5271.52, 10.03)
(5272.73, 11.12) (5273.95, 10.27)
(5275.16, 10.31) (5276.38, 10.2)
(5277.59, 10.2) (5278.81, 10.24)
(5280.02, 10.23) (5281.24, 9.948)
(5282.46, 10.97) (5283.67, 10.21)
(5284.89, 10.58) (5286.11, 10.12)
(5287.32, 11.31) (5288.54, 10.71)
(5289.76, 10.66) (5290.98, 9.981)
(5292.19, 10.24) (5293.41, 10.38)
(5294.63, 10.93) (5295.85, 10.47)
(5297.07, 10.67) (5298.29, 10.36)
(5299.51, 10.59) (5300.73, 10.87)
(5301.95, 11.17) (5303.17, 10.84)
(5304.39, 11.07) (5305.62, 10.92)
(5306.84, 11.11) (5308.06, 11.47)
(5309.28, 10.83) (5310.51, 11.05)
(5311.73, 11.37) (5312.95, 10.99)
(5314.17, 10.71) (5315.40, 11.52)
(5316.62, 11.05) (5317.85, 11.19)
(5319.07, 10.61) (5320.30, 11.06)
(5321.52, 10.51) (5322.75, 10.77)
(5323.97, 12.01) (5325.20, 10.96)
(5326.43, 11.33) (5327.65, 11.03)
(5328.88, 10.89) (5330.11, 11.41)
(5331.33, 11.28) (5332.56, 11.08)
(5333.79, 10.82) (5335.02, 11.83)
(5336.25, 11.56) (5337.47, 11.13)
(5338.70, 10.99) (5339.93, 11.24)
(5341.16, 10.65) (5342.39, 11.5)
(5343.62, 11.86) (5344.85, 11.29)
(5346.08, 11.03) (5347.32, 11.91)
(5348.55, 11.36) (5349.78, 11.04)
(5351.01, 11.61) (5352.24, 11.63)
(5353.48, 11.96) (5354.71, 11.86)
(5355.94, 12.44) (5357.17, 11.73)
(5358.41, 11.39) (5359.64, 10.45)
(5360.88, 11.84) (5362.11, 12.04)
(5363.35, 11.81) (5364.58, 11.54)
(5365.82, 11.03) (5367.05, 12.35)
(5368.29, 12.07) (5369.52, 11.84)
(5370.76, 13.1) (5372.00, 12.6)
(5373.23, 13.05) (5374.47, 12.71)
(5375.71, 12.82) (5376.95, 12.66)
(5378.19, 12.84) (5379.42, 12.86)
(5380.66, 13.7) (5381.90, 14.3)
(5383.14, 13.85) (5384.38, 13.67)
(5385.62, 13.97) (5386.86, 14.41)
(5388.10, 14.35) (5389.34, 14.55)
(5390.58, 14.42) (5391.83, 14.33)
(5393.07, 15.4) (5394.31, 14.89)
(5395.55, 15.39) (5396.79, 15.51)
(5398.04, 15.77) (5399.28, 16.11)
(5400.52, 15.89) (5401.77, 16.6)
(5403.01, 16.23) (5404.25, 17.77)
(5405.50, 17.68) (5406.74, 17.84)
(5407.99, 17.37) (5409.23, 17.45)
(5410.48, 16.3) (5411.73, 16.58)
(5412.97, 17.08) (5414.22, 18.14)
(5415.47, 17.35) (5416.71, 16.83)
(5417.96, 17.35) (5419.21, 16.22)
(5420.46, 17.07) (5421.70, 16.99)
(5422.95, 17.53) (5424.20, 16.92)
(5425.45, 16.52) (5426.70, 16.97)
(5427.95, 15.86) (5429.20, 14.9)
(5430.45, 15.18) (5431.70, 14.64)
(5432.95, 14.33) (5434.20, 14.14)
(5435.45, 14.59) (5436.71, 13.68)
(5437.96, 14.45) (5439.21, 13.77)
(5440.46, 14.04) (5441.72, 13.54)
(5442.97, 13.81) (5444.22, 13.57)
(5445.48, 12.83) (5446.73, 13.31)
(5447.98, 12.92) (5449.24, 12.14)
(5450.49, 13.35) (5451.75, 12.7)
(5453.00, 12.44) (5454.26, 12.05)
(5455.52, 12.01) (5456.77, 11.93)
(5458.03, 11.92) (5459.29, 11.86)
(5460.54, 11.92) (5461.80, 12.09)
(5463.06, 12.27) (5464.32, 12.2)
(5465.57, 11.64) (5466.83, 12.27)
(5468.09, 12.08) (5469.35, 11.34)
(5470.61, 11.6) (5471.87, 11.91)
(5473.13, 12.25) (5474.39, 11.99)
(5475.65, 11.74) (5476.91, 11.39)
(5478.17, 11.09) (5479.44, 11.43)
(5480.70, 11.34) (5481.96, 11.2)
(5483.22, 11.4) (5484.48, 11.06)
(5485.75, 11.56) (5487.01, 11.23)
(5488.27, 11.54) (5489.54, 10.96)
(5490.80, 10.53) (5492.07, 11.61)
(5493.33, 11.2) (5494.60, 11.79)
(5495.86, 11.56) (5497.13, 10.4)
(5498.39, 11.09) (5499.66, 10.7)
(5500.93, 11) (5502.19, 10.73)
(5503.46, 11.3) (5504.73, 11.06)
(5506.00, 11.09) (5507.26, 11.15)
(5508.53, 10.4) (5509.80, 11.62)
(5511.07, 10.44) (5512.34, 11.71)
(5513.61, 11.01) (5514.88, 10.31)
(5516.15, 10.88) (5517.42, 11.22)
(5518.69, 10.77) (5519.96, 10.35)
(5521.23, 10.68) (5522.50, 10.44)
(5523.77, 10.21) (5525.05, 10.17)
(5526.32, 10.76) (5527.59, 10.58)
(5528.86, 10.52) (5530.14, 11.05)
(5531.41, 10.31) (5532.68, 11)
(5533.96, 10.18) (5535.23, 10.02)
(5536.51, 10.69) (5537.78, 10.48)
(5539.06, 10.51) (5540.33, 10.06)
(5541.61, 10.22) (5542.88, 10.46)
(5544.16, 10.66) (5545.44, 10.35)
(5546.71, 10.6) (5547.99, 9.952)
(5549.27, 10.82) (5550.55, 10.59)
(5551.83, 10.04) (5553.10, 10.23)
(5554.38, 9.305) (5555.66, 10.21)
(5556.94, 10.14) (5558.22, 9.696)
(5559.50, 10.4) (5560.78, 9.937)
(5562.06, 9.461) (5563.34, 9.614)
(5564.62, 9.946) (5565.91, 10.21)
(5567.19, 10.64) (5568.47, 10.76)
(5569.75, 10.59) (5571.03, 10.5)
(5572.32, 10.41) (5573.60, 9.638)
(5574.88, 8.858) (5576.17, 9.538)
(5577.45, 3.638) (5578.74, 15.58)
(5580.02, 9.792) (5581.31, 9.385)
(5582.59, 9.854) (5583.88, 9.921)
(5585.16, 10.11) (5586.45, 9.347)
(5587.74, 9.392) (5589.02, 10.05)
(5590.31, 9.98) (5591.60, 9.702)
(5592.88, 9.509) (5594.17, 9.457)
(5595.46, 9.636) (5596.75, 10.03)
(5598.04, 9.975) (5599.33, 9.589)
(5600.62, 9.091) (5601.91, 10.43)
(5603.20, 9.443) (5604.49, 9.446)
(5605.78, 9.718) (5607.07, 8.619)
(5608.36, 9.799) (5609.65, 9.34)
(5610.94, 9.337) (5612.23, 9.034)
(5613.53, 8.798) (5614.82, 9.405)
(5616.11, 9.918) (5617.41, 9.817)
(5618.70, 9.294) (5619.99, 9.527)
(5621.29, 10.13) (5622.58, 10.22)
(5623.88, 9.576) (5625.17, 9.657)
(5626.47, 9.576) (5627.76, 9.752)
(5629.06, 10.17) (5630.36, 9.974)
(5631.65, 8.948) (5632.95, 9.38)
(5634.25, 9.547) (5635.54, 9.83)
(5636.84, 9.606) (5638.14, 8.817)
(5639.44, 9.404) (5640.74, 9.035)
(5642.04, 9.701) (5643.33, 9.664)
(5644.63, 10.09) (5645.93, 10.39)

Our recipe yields -0.05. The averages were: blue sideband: 11.1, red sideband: 9.6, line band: 10.4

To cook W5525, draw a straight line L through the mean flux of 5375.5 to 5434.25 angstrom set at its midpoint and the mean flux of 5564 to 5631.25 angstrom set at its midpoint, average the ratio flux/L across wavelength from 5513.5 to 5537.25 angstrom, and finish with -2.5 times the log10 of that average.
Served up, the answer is 0.13 mag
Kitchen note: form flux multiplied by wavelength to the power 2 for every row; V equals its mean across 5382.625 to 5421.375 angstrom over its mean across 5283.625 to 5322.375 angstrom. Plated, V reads 1.54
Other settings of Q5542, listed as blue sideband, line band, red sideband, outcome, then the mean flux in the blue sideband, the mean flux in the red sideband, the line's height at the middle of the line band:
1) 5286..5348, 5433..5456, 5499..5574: -0.24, 11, 10.5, 10.7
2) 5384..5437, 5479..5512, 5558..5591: 0.15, 15.9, 9.89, 12.8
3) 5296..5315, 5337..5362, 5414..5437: 0.12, 10.9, 16.1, 12.8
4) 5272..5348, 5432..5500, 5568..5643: -0.19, 10.9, 9.65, 10.2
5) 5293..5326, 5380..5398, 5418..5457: -0.11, 10.9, 14.4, 13.1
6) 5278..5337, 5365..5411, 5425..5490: -0.22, 10.9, 12.7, 11.9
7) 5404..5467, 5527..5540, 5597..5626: 0.13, 14.7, 9.56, 11.8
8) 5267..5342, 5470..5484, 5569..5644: -0.14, 10.8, 9.63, 10.1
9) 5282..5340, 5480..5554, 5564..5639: -0.08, 10.9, 9.69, 10.1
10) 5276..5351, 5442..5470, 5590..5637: -0.20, 10.9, 9.6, 10.3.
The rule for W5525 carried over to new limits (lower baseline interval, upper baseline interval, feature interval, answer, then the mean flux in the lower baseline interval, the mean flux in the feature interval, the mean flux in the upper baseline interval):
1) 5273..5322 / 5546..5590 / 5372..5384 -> -0.248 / 10.7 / 13.2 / 9.98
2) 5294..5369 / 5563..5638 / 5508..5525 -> -0.059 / 11.2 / 10.7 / 9.7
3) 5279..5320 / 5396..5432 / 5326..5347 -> 0.129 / 10.8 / 11.2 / 16.7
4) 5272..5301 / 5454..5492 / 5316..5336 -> -0.039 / 10.5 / 11.1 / 11.7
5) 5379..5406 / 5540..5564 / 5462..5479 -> 0.075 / 15.1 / 11.8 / 10.1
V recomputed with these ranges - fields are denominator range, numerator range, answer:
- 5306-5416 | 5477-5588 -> 0.87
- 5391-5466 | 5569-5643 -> 0.69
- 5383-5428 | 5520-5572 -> 0.67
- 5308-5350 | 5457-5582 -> 1.03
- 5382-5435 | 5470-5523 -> 0.72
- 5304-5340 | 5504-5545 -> 1.03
